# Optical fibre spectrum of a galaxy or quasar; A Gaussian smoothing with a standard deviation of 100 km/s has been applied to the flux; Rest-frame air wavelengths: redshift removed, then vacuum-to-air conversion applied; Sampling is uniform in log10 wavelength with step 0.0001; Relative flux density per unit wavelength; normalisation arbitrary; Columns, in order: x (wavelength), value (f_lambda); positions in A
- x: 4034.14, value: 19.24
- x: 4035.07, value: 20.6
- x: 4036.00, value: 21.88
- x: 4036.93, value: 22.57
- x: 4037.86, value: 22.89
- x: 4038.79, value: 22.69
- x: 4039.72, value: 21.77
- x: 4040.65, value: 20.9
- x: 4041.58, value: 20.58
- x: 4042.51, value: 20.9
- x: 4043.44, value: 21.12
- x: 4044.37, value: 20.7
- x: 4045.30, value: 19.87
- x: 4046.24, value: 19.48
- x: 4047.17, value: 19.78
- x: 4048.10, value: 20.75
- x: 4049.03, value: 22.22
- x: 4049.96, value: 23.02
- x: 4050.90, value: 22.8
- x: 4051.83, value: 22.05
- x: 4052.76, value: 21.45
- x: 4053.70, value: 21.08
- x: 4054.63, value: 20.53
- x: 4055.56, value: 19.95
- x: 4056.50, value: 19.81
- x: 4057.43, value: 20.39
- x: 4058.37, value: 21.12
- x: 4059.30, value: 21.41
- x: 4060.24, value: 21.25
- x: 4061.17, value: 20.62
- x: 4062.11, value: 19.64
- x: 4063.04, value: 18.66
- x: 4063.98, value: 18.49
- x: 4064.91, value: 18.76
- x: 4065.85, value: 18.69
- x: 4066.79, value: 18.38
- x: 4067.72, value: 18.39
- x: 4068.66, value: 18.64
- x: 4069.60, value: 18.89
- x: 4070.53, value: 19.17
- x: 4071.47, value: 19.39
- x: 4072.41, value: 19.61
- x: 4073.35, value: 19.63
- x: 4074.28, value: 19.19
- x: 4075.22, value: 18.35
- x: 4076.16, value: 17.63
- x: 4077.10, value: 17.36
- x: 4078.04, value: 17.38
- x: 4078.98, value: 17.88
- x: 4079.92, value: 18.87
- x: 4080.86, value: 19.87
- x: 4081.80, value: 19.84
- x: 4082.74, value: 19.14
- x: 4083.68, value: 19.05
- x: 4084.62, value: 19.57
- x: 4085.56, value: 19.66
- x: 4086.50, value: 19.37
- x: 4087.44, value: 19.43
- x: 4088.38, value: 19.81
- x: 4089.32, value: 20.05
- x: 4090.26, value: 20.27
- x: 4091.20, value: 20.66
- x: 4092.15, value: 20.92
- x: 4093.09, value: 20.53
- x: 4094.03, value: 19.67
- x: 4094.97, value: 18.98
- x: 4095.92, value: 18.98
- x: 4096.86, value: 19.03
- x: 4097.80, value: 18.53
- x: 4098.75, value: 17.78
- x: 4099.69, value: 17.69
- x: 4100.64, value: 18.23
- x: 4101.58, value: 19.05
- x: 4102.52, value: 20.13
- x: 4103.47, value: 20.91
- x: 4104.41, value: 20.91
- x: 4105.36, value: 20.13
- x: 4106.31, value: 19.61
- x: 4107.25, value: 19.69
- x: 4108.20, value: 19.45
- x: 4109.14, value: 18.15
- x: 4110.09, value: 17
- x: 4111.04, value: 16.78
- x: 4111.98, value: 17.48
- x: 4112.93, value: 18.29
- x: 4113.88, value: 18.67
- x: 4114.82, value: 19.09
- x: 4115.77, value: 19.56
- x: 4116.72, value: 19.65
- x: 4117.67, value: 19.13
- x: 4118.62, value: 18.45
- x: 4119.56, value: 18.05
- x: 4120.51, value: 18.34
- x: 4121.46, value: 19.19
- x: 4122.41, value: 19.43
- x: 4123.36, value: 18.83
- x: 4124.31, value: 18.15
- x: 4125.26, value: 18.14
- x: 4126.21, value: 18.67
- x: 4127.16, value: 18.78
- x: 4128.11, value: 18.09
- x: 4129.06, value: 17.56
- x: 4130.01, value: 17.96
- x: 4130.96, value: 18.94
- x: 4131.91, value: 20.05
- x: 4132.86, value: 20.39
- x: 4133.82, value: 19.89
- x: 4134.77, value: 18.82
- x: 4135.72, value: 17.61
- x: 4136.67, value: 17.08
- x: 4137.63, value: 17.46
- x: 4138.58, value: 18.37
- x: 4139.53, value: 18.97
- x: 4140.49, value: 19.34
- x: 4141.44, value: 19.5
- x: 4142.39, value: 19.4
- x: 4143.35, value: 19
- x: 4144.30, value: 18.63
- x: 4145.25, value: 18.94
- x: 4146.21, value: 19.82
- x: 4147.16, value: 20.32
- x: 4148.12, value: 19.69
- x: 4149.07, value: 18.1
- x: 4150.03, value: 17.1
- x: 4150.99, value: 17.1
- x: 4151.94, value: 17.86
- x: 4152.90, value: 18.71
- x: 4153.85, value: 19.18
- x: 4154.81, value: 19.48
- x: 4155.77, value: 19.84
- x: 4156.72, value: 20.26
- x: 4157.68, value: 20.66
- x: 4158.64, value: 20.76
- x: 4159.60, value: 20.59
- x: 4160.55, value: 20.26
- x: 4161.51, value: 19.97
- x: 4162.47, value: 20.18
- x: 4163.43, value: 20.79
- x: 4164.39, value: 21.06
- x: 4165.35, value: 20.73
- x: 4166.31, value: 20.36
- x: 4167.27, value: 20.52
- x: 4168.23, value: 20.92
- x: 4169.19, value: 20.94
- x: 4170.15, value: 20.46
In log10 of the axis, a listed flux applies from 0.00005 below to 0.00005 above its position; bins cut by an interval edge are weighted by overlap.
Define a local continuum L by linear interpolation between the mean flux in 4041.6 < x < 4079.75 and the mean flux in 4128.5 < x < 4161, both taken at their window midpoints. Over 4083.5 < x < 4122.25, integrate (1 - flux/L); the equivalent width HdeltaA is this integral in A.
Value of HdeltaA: 0.6 A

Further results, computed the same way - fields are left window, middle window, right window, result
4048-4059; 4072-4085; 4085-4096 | 1.0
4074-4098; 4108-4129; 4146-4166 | 1.0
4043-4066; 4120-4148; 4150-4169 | 1.7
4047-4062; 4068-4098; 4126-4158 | 1.7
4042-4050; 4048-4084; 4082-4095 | 1.1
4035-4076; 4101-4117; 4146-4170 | 0.8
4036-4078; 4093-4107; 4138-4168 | 0.4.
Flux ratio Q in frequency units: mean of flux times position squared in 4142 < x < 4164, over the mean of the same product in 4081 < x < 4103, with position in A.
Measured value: 1.03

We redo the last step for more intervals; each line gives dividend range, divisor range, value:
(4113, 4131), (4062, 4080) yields 1.03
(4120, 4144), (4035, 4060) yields 0.92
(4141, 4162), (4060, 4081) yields 1.07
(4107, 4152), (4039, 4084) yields 0.97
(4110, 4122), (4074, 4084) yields 1.01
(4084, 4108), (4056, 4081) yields 1.04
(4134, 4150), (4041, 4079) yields 0.98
